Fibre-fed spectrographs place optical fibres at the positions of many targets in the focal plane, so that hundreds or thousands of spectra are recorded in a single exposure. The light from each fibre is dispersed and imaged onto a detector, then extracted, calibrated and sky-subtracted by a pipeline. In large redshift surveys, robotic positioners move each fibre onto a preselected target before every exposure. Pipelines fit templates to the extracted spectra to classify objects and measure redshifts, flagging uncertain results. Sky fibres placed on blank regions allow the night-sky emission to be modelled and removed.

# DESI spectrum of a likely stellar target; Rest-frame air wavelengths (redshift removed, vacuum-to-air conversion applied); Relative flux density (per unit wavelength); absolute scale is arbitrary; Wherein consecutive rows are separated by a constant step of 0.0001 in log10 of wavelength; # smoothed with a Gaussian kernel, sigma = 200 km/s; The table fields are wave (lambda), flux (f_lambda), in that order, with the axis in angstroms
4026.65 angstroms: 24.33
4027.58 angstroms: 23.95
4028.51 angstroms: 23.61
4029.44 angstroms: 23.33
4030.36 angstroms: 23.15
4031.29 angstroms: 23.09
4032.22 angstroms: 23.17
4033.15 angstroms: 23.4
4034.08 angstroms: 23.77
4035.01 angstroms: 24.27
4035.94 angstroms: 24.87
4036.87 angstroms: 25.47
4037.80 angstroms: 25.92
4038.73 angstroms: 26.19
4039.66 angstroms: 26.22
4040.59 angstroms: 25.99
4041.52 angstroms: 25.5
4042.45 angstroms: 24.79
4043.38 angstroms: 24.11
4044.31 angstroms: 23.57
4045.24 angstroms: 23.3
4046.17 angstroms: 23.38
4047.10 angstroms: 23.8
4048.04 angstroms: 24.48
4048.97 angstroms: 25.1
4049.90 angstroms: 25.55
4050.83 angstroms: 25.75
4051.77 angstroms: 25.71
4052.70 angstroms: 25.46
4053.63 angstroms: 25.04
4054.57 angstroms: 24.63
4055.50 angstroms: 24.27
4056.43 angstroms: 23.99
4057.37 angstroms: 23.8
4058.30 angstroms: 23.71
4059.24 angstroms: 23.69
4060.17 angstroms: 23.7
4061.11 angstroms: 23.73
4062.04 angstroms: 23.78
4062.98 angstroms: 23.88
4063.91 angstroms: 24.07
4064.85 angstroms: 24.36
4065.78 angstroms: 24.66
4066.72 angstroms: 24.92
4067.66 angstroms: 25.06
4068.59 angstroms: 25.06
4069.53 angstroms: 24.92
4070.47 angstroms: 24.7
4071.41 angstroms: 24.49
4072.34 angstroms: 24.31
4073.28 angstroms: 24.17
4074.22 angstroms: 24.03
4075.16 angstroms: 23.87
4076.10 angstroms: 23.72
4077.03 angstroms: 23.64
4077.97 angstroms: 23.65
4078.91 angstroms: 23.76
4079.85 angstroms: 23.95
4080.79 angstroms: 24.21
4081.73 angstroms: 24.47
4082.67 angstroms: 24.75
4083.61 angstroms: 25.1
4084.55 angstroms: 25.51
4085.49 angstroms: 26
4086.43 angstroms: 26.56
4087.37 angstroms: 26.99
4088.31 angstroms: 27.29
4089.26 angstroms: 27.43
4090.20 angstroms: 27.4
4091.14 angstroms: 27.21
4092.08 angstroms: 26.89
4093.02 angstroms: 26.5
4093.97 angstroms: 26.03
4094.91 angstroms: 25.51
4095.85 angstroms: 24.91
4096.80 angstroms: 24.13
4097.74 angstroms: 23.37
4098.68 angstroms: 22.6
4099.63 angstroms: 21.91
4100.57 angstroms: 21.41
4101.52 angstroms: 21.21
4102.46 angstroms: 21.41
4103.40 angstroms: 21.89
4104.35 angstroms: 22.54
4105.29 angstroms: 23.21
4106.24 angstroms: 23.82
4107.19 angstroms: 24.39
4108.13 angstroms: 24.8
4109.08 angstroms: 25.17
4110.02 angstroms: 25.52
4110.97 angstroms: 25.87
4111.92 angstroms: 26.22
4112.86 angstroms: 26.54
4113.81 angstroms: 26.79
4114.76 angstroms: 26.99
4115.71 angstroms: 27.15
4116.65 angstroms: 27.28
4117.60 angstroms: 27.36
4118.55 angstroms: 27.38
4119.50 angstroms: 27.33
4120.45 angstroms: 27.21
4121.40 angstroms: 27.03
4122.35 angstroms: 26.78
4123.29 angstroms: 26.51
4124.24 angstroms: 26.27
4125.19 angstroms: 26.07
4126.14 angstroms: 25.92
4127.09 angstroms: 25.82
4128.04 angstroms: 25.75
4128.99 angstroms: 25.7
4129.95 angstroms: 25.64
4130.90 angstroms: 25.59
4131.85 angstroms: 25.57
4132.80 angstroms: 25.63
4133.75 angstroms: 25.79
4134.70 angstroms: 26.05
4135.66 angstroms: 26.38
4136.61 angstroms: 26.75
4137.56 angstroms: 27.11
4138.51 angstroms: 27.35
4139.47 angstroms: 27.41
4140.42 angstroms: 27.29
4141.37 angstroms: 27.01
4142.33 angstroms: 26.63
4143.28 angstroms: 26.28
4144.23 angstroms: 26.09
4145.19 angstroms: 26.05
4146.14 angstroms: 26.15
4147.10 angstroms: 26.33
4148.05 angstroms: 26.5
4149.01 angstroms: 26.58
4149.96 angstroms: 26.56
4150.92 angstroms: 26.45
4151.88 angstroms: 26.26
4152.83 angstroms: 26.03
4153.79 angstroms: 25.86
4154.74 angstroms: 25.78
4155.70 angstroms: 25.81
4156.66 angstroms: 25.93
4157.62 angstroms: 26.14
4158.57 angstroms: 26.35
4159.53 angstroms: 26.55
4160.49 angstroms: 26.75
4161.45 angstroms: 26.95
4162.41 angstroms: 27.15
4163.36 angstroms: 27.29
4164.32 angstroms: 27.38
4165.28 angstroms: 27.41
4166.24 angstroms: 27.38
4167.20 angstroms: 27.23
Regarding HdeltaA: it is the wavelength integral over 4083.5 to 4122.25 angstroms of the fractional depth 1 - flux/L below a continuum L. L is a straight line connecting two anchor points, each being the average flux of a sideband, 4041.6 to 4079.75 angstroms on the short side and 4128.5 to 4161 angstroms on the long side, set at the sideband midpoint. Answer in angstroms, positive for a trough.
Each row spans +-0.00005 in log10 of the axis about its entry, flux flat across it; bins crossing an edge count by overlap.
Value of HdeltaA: -0.10 angstroms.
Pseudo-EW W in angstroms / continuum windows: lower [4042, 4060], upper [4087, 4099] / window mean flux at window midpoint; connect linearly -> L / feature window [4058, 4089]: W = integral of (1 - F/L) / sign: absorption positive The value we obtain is 0.77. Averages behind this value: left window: 24.4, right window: 25.9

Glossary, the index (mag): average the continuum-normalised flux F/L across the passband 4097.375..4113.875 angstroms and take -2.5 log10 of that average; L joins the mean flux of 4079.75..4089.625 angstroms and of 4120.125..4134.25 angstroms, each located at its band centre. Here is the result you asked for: 0.09 mag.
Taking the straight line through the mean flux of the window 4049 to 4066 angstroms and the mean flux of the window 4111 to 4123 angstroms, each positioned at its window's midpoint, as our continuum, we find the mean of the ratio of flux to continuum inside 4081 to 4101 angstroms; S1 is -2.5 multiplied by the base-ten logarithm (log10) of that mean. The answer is 0.02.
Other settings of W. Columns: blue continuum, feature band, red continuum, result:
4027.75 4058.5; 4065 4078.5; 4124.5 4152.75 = 0.36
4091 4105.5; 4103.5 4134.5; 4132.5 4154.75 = -1.12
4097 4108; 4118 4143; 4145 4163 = -1.84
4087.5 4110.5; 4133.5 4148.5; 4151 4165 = -0.40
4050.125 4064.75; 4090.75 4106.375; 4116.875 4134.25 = 1.07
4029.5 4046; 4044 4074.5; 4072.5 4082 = -0.28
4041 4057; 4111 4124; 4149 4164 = -0.58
